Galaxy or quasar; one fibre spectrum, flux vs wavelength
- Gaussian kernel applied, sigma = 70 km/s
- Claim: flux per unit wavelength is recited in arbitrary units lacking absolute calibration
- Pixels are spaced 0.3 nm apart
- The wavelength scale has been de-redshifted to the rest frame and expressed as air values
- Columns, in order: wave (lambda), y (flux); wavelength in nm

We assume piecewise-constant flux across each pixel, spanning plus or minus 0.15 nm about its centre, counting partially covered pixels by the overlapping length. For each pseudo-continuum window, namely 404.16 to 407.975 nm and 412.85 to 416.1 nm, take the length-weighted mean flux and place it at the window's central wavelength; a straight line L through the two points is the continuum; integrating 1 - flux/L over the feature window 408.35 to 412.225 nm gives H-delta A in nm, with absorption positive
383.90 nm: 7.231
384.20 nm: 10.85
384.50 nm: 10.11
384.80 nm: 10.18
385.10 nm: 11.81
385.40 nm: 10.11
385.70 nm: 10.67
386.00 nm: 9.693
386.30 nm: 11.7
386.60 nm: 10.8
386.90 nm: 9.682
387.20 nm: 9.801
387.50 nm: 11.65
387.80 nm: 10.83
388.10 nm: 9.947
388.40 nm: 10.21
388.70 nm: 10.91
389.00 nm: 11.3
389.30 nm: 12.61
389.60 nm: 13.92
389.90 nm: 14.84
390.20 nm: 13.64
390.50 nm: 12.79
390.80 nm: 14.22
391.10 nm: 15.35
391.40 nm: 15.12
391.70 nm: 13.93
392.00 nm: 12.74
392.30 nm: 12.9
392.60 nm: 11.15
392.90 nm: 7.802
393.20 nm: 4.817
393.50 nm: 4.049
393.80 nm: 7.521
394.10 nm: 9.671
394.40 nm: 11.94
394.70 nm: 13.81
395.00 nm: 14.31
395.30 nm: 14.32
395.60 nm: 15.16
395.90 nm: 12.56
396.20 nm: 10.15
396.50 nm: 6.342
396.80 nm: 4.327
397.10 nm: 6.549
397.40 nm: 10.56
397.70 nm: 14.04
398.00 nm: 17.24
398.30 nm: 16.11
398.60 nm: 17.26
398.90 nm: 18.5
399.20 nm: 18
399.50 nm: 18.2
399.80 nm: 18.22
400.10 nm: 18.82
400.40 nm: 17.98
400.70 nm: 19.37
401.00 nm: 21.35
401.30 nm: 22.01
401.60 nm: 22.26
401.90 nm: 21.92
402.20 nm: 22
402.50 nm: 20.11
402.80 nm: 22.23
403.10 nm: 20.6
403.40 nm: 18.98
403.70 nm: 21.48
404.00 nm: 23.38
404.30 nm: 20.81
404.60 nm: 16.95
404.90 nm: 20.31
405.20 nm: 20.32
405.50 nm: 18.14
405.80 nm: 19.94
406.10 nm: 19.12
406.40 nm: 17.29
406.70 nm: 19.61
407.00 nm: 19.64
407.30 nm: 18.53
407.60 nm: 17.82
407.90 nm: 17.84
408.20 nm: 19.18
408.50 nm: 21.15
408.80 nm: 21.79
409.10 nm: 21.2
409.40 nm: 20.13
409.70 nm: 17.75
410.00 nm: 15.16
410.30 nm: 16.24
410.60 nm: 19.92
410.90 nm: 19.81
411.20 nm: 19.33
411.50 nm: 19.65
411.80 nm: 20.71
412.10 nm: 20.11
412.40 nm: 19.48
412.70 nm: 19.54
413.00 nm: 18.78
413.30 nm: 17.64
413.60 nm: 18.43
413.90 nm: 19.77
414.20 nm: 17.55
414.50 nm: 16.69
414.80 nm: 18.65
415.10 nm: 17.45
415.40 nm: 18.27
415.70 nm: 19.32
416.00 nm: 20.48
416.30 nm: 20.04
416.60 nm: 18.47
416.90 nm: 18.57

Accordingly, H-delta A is -0.16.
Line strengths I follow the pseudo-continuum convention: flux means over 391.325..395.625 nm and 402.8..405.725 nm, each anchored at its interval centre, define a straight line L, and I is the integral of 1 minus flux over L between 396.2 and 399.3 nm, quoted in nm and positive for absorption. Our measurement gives 0.47 nm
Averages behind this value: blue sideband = 11.1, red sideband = 20.2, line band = 12.7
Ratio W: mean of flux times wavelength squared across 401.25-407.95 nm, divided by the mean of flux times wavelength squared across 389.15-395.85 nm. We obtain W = 1.8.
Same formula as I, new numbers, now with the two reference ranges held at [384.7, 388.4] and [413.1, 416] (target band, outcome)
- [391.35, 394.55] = 0.596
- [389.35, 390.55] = -0.238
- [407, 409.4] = -0.449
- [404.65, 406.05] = -0.326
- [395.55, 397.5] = 0.622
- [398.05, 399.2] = -0.286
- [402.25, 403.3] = -0.413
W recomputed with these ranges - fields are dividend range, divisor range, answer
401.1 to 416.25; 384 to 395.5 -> 1.89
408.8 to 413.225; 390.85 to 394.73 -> 1.94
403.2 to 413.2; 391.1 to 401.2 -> 1.55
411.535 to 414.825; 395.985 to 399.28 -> 1.62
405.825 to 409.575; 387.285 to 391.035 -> 1.74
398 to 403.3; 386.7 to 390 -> 1.84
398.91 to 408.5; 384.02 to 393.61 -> 1.89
